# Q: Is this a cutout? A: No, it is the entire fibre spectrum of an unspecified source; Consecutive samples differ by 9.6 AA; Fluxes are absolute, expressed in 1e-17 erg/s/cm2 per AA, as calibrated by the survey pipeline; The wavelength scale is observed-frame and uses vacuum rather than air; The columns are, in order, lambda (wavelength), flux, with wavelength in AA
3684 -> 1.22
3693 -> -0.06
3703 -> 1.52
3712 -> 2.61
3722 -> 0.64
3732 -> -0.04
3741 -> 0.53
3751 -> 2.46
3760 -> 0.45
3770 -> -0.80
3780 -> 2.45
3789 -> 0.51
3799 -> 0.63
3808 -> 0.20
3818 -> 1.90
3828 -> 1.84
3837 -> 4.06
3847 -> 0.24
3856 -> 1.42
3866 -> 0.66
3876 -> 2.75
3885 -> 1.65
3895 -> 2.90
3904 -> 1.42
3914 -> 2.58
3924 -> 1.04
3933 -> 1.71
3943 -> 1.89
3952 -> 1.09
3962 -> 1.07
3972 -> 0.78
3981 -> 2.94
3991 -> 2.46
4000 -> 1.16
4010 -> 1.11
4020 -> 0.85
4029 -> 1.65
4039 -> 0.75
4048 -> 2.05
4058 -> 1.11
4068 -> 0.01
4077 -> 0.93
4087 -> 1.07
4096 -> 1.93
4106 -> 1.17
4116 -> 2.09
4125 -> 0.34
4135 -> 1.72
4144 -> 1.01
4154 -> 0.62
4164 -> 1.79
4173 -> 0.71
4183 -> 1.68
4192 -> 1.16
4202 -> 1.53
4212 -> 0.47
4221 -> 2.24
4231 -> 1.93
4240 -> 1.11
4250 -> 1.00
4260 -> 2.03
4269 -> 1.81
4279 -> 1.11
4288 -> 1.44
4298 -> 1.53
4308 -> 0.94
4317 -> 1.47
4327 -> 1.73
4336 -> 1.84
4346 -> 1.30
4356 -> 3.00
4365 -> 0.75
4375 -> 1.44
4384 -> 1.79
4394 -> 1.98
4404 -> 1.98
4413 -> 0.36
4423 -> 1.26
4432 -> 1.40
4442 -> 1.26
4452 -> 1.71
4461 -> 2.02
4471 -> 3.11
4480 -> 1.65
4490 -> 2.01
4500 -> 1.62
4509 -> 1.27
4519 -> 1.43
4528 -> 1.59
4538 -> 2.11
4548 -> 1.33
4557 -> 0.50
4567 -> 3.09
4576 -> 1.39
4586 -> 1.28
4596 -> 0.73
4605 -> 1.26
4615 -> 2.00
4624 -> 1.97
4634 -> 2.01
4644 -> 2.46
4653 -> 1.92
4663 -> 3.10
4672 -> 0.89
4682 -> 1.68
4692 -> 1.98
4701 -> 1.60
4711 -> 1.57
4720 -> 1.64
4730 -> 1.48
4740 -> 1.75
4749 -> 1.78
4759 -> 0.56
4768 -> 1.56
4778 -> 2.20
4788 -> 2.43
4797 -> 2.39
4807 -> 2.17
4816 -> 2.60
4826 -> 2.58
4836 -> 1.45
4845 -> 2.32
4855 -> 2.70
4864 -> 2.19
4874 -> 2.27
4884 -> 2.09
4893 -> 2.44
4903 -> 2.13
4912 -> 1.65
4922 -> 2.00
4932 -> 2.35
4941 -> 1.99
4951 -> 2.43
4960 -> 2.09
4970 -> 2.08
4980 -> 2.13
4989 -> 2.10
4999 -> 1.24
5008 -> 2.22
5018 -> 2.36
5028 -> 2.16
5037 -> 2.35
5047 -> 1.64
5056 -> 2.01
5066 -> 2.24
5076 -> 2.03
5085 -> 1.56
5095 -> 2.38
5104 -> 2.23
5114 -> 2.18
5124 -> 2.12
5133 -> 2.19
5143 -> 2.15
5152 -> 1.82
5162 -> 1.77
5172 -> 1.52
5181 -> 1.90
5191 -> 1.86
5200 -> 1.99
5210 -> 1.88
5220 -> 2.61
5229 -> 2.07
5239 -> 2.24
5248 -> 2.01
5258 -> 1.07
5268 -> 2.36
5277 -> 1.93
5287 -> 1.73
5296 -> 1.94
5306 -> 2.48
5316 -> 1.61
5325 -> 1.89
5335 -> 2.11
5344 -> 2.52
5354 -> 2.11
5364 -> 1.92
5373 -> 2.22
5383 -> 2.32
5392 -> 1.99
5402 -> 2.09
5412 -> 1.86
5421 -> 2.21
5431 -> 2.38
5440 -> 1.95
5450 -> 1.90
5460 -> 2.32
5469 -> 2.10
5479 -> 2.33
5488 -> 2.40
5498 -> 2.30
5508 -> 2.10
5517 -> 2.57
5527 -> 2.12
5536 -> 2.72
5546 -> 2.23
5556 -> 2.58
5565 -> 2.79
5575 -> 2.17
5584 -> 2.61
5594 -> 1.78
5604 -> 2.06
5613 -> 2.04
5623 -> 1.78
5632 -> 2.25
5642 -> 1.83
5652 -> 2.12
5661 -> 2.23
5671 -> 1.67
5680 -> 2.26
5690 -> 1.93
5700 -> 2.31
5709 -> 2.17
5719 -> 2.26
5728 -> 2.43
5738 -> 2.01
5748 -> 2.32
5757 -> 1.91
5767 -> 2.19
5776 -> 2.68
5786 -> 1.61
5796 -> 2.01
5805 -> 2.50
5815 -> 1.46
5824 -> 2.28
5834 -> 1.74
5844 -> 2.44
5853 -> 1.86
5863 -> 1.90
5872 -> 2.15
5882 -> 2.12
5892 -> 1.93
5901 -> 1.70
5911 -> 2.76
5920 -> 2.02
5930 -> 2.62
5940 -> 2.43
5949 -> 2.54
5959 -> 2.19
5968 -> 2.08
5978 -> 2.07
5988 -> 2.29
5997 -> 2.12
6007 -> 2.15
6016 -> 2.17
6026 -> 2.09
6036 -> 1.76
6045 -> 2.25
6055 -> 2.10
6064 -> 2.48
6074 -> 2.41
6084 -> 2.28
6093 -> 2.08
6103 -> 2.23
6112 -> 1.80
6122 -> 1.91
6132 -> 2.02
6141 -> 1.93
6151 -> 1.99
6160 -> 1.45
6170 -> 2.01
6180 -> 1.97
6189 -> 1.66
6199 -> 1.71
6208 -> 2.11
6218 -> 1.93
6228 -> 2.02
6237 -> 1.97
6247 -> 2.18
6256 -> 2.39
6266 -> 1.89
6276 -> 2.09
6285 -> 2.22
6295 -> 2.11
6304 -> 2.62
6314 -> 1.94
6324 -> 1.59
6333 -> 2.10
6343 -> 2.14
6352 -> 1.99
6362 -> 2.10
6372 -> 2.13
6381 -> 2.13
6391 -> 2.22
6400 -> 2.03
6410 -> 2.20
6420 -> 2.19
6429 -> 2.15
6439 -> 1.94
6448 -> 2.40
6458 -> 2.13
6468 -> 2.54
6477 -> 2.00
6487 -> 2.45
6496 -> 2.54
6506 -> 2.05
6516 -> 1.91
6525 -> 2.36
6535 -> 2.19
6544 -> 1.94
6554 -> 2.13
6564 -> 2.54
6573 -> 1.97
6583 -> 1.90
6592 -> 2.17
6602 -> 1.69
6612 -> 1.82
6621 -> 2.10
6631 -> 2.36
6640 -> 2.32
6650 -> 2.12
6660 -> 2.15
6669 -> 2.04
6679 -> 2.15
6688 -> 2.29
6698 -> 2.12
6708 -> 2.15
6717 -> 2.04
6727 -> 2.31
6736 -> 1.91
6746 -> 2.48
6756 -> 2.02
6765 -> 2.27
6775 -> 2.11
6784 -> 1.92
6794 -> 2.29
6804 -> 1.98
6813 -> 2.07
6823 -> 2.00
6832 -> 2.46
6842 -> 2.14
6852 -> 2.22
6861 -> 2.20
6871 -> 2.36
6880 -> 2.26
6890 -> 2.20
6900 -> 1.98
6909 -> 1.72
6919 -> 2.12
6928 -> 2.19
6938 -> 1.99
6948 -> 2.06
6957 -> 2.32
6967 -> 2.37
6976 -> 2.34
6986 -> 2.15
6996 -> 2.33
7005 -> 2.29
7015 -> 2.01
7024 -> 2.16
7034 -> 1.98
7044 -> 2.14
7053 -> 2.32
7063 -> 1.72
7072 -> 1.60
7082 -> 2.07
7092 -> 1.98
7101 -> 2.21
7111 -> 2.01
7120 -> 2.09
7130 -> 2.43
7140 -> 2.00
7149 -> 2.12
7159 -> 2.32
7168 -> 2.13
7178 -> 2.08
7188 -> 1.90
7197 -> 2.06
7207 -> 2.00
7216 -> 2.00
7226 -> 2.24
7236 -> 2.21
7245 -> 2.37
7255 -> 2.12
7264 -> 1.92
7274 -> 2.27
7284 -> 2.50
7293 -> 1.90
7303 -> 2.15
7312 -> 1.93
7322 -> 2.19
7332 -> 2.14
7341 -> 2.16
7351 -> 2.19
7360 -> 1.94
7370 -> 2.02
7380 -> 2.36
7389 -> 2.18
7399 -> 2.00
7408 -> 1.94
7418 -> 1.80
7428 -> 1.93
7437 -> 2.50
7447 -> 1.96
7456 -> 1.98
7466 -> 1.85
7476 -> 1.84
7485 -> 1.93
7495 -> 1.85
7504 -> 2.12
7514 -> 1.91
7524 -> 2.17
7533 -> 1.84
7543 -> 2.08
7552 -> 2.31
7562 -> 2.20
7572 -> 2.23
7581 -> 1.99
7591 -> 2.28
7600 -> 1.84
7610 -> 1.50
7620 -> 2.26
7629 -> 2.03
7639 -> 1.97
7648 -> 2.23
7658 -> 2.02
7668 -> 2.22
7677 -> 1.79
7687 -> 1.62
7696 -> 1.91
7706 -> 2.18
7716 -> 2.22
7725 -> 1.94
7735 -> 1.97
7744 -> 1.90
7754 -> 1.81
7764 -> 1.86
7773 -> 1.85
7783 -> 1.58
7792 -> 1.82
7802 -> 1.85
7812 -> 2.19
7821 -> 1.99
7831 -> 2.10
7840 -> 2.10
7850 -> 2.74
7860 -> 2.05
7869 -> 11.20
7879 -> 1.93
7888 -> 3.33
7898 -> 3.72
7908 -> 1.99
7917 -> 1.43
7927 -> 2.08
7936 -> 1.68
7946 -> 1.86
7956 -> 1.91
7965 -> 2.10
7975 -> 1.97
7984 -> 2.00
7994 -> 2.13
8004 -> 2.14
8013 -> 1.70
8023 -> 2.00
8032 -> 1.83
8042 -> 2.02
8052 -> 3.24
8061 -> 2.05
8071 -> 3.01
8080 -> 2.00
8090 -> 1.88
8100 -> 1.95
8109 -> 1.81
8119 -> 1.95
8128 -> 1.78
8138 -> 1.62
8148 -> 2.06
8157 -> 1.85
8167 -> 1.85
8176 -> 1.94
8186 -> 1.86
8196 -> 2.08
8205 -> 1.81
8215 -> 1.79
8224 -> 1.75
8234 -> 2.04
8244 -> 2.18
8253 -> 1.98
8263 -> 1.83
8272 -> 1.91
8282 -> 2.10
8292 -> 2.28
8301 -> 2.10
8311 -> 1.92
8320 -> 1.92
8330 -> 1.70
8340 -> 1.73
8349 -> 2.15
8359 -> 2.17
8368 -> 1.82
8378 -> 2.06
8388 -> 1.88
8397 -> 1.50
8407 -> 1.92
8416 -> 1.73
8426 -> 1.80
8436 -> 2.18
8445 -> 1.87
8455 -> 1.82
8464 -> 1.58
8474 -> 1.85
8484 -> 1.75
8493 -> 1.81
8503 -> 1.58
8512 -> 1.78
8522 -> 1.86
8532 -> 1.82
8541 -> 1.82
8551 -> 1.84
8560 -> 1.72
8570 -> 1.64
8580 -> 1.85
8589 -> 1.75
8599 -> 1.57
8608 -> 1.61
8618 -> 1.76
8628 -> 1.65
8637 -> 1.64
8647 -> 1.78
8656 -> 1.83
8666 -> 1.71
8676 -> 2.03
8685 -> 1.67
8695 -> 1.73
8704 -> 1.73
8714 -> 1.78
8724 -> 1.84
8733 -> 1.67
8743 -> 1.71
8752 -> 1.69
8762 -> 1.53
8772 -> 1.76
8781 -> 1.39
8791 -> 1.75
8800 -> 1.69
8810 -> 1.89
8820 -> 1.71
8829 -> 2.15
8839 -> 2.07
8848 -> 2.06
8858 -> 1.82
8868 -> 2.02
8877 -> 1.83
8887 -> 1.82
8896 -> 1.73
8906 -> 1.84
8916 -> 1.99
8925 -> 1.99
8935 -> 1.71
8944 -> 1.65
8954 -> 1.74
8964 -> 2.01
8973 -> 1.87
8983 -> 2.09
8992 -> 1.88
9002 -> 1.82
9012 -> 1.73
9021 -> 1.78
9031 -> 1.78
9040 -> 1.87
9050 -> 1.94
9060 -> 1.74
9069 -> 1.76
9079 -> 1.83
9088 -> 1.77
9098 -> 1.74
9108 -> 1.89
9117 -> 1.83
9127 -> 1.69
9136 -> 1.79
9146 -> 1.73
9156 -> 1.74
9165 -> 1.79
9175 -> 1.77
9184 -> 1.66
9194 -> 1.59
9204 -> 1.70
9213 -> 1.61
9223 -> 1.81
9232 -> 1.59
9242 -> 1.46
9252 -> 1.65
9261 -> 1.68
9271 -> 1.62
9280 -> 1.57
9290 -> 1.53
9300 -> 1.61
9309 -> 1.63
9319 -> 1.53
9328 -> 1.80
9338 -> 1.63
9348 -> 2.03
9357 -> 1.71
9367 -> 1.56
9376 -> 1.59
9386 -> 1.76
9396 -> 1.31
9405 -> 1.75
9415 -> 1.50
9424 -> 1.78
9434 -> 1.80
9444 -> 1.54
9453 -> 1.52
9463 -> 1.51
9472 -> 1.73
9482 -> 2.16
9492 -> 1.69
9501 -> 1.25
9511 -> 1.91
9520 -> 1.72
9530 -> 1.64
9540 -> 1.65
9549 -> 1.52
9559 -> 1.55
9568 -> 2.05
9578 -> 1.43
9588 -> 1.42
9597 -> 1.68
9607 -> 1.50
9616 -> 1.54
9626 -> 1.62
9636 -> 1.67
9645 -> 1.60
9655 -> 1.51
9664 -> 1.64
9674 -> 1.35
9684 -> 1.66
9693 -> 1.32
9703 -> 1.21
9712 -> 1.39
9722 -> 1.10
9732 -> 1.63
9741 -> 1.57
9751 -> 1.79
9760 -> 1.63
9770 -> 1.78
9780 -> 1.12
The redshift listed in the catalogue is 0.20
